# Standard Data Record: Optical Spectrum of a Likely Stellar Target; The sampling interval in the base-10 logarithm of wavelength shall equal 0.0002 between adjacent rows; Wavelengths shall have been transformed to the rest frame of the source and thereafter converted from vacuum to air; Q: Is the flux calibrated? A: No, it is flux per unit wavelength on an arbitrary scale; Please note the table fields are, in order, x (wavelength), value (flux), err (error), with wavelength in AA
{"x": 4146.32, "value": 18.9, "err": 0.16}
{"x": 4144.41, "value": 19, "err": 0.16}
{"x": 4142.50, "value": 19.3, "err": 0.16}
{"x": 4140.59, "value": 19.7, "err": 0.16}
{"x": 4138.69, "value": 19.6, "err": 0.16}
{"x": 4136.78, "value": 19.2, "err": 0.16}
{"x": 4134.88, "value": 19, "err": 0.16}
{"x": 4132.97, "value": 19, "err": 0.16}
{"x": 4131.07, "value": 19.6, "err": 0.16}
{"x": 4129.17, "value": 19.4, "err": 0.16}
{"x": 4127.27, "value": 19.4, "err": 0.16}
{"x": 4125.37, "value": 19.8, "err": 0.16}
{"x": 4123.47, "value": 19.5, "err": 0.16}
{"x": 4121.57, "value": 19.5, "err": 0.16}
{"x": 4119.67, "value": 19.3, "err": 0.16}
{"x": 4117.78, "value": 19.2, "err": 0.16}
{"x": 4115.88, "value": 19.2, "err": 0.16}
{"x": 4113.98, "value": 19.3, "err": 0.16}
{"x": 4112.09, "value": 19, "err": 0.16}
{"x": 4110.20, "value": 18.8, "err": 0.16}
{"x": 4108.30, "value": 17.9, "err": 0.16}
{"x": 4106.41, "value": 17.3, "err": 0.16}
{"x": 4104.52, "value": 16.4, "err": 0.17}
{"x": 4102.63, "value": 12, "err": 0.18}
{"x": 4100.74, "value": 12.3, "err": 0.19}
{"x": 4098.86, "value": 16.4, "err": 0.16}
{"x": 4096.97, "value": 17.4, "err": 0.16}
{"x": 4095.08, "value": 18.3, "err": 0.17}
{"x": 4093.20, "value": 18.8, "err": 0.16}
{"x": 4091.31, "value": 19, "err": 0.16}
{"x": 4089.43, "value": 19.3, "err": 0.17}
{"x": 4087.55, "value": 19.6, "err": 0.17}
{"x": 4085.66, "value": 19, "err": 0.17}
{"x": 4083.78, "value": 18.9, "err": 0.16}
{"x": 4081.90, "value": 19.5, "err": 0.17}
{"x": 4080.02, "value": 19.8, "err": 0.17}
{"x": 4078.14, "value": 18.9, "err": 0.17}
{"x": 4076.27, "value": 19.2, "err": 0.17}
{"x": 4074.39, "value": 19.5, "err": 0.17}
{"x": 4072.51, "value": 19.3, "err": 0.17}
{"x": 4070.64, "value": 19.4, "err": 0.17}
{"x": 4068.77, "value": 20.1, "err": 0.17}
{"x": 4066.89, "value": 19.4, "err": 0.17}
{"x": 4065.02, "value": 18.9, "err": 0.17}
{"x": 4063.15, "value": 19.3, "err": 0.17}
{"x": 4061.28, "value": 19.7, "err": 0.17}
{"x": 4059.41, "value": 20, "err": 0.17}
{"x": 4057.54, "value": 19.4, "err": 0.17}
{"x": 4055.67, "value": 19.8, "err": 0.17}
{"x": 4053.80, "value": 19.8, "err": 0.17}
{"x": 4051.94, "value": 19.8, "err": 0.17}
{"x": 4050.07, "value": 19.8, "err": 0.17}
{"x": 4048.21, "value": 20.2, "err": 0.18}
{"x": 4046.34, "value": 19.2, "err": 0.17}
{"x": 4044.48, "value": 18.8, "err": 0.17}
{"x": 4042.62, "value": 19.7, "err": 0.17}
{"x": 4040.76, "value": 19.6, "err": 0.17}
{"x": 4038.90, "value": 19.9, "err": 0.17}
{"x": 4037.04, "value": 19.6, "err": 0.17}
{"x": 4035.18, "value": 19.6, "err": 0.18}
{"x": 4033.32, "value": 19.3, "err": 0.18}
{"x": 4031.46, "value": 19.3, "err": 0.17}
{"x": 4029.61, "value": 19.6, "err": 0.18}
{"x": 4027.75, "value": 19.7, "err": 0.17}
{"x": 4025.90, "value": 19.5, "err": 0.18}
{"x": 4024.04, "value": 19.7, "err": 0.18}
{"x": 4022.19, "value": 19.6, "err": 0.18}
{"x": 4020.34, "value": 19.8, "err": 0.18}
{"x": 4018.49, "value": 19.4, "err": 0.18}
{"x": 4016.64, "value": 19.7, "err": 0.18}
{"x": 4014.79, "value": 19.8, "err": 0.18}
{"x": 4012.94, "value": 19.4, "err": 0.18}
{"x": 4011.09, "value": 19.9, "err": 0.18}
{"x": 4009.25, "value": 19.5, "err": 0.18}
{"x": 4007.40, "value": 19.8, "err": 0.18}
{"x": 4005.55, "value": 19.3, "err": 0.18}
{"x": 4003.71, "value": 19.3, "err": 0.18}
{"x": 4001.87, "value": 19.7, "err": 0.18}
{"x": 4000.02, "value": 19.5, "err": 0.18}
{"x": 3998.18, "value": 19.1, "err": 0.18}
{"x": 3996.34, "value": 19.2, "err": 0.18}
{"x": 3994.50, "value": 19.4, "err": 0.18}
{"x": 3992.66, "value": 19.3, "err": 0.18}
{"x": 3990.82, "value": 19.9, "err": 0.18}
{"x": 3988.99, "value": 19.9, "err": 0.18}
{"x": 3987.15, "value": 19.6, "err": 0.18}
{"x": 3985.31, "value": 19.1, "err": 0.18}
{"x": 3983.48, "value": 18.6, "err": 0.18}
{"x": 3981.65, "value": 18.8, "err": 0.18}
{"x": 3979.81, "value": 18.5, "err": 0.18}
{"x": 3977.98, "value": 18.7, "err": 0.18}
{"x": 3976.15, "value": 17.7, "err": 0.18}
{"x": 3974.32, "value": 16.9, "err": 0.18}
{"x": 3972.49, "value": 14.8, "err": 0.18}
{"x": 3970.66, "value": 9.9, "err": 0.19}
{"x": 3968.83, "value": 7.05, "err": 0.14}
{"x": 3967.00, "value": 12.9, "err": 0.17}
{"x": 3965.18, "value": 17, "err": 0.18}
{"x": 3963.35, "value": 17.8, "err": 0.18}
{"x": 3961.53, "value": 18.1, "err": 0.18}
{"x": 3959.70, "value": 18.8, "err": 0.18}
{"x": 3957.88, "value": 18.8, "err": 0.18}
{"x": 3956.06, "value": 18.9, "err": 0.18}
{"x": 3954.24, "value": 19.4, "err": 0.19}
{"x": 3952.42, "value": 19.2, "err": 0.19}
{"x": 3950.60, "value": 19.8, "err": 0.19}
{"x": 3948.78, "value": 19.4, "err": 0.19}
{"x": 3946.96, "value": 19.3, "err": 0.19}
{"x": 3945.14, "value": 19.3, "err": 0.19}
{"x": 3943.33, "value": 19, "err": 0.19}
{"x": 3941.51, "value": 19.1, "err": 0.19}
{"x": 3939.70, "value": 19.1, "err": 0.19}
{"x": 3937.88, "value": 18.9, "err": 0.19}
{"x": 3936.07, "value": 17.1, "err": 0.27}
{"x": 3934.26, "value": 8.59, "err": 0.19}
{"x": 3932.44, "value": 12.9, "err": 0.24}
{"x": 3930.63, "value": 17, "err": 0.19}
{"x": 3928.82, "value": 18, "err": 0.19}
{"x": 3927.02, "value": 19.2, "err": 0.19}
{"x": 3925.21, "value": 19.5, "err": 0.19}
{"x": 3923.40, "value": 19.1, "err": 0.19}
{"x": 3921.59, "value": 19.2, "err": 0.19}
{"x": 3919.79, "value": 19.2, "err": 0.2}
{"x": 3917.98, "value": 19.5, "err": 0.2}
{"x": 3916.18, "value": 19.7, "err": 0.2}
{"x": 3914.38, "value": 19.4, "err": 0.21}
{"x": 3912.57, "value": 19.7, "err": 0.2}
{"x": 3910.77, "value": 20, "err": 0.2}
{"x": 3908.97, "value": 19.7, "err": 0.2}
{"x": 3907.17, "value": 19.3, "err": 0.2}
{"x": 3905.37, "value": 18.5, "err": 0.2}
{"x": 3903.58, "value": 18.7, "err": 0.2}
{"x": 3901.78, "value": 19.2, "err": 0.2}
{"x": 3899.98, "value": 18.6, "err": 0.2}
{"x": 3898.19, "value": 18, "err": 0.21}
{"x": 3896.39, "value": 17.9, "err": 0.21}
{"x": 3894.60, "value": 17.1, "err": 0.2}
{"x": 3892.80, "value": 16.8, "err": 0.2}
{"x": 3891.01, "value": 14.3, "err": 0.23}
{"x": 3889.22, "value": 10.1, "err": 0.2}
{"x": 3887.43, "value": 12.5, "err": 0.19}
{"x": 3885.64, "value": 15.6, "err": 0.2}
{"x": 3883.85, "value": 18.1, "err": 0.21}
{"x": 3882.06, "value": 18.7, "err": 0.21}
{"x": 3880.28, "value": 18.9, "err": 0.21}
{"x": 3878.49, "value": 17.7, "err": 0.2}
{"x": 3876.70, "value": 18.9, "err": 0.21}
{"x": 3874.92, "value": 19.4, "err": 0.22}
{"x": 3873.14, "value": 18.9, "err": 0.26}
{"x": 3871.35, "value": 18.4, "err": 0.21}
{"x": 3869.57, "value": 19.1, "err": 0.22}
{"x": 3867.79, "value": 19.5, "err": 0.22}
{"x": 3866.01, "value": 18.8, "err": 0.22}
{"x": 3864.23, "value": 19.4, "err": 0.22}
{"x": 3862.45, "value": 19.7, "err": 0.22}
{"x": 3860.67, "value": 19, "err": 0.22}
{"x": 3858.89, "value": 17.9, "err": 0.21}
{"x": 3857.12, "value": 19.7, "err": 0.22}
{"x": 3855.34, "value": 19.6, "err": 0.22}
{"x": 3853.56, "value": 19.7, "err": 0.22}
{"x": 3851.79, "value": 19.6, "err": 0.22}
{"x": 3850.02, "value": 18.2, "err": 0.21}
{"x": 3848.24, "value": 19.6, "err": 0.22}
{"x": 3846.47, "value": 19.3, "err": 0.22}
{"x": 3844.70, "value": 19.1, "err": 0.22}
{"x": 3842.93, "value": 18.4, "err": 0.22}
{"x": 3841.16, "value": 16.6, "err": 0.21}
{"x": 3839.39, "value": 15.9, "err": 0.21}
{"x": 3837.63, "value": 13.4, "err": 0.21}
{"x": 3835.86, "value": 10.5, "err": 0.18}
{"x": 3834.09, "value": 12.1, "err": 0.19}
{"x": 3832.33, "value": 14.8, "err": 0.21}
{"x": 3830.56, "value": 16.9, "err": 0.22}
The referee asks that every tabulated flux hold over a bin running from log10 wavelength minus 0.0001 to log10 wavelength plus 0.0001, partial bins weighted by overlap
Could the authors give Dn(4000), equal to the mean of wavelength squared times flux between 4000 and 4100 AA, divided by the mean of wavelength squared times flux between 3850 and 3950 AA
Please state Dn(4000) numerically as 1.15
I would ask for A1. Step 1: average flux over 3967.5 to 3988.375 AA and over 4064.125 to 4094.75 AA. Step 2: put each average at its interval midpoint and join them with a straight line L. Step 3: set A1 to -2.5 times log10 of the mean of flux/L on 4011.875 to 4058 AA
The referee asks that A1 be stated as -0.09 mag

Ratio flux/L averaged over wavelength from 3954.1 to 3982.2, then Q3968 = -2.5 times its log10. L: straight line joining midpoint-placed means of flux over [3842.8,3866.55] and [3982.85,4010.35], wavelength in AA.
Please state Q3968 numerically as 0.181 mag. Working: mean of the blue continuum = 19.2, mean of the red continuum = 19.4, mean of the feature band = 16.4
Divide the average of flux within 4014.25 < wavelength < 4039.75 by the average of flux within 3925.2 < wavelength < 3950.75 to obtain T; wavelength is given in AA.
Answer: 1.1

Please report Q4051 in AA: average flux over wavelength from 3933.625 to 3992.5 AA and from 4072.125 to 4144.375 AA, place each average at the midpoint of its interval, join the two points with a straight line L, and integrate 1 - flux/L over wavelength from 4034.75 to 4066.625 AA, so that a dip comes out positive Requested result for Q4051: -2.5 AA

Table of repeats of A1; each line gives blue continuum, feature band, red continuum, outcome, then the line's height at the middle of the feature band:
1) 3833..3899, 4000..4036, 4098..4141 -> -0.09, 18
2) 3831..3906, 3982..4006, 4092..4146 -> -0.08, 17.9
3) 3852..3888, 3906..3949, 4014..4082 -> 0.03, 18.9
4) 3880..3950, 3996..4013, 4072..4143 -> -0.08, 18.2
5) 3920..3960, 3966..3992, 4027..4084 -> 0.12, 18.6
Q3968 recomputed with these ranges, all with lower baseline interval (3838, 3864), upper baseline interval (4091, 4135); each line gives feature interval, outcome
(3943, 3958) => -0.05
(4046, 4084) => -0.08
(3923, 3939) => 0.11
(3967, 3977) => 0.36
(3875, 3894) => 0.14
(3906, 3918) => -0.06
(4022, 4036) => -0.07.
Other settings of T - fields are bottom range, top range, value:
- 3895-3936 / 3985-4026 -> 1.07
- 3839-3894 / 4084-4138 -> 1.02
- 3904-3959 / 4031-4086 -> 1.05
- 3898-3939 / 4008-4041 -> 1.08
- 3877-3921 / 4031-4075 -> 1.10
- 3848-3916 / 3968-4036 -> 1.02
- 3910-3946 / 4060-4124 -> 1.02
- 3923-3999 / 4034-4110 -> 1.06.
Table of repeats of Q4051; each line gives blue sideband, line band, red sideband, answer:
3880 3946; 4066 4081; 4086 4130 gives -1.1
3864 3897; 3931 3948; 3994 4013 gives 1.2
